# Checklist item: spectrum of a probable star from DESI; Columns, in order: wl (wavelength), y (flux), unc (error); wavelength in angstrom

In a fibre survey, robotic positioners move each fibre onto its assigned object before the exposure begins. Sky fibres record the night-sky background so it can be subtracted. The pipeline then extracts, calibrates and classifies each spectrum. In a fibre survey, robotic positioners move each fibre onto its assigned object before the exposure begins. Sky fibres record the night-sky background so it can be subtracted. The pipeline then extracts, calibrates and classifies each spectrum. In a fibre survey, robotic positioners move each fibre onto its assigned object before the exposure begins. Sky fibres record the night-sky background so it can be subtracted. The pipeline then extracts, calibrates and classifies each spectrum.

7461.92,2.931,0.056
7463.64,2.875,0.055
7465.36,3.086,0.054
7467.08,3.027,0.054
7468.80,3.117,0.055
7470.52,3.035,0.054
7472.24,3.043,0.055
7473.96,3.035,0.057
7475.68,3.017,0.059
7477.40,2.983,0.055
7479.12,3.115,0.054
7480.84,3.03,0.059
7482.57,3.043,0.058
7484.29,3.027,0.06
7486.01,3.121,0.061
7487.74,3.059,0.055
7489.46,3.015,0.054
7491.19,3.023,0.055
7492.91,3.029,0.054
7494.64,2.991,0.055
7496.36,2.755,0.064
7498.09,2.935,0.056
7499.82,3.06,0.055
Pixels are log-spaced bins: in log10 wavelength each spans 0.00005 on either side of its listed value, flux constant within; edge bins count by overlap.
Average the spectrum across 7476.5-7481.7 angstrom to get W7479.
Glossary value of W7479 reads 3.05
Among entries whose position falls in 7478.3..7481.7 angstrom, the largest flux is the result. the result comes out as 3.115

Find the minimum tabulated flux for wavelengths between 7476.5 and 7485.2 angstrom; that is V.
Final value 2.983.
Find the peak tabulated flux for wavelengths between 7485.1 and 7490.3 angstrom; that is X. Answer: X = 3.121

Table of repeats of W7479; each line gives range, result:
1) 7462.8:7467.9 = 3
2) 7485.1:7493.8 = 3.05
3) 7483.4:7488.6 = 3.07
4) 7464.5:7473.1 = 3.06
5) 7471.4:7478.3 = 3.02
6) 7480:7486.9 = 3.05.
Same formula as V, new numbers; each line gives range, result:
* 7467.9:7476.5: 3.017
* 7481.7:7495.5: 2.991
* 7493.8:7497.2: 2.755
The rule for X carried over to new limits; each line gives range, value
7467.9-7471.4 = 3.117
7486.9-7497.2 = 3.059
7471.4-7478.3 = 3.043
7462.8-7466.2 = 3.086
